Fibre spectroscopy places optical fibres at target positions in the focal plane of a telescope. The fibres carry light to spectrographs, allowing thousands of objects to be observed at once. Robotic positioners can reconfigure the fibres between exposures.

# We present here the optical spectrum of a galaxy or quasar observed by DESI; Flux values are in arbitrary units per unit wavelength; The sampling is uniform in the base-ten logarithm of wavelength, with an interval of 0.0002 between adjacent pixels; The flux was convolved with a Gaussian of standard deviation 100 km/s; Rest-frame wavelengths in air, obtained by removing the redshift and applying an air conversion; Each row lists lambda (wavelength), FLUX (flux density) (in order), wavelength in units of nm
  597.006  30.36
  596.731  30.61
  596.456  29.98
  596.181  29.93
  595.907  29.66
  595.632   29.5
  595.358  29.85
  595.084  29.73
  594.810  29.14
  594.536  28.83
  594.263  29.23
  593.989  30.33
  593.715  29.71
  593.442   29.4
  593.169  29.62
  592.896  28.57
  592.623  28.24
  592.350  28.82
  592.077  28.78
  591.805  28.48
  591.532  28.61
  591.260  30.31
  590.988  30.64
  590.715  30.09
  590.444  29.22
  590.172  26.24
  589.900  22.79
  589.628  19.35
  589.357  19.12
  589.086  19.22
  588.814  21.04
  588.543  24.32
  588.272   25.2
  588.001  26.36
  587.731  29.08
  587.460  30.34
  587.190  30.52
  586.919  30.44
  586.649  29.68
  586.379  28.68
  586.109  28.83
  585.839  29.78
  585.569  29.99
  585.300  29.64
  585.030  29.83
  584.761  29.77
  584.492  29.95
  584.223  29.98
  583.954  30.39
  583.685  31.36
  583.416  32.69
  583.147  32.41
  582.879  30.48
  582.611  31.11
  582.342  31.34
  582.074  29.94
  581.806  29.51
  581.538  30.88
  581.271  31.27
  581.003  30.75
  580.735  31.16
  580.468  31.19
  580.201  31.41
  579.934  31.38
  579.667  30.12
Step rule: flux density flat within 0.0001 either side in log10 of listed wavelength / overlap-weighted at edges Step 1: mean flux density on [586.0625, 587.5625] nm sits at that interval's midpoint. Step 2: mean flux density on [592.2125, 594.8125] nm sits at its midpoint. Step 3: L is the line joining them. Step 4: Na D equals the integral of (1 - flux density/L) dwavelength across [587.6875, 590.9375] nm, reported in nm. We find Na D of 0.57 nm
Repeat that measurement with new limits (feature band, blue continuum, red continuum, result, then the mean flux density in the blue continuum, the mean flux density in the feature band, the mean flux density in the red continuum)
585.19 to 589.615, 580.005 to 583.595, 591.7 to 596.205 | 0.51 nm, 31.1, 26.8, 29.3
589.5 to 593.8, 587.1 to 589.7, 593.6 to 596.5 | -0.17 nm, 24.5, 28.1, 29.6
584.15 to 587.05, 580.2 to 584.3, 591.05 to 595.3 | 0.07 nm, 31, 29.7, 29.2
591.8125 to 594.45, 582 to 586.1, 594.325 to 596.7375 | 0.06 nm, 30.5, 29.2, 29.6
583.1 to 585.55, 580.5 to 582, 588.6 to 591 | -0.20 nm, 30.7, 30.6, 23.9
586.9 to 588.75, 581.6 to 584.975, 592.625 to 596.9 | 0.16 nm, 30.7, 27.6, 29.6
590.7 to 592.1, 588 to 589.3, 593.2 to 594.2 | -0.16 nm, 22.6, 29.5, 29.7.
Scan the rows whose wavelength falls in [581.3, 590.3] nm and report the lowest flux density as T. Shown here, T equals 19.12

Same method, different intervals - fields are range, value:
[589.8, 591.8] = 22.79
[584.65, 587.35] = 28.68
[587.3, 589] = 21.04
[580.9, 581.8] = 30.75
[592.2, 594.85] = 28.24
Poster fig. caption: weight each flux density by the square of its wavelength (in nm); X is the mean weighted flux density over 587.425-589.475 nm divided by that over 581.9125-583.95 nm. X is 0.79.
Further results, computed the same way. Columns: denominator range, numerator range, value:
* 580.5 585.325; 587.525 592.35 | 0.87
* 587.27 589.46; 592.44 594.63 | 1.21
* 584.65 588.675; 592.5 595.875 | 1.04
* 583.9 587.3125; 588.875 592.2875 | 0.89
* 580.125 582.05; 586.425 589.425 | 0.87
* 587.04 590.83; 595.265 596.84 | 1.22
